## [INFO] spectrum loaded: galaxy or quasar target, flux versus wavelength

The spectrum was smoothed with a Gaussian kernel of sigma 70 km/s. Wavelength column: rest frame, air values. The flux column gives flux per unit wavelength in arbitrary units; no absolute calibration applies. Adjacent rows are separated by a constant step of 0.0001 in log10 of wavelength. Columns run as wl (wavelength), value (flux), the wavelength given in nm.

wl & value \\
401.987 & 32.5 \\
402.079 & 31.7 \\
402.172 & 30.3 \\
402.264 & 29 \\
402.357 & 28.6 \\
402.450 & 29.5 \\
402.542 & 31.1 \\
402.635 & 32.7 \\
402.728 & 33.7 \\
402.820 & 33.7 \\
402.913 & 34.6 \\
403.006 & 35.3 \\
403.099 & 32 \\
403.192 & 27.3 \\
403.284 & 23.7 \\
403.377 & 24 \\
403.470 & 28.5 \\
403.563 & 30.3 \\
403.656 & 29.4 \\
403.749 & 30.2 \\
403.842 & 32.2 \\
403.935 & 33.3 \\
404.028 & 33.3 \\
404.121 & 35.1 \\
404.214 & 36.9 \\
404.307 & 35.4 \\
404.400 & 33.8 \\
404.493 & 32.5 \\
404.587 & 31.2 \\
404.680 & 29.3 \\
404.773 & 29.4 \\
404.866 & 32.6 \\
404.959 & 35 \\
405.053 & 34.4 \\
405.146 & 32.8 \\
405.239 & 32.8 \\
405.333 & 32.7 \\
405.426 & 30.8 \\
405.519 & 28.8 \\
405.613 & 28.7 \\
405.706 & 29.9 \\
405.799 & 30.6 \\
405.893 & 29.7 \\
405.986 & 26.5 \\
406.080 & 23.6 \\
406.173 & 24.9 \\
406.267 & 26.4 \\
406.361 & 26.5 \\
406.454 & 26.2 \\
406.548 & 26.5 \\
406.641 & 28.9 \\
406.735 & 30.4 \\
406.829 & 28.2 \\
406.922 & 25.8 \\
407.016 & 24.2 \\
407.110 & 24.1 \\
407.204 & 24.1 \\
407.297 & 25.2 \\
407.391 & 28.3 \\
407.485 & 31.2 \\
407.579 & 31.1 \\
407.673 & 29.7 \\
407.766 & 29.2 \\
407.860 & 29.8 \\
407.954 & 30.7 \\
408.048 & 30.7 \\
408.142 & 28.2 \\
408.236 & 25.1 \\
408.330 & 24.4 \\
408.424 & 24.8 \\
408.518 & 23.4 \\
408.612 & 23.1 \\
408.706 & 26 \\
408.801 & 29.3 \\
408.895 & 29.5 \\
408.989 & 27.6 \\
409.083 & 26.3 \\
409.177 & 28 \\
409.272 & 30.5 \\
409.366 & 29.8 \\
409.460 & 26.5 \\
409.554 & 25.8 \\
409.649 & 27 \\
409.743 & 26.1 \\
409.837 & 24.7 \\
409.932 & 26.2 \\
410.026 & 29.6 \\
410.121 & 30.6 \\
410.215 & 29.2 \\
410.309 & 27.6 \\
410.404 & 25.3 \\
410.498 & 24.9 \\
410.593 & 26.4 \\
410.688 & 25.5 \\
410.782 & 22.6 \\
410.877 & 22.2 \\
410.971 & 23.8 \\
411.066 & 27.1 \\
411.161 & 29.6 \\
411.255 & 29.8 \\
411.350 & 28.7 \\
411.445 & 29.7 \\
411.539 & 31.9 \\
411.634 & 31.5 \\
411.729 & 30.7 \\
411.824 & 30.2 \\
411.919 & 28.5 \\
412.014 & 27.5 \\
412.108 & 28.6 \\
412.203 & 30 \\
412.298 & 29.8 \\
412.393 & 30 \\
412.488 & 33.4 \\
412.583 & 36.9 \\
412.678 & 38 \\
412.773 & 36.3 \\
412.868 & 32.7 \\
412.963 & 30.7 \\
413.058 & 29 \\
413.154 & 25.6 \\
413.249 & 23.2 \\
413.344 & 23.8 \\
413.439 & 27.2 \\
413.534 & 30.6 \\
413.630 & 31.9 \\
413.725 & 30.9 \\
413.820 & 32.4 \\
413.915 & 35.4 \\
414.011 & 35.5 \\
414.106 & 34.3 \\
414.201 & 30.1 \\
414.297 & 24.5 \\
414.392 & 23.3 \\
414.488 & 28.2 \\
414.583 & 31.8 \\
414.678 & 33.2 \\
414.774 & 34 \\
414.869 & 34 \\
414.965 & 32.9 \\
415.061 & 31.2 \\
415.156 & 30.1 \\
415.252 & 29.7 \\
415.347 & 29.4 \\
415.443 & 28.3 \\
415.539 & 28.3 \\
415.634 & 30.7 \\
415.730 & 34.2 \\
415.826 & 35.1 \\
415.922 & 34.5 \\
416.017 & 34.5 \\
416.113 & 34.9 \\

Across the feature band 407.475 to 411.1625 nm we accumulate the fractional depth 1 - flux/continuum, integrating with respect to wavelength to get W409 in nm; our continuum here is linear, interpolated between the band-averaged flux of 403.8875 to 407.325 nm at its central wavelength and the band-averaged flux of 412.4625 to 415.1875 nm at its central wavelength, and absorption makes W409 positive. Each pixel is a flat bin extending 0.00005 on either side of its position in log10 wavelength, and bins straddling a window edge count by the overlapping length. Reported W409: 0.39 nm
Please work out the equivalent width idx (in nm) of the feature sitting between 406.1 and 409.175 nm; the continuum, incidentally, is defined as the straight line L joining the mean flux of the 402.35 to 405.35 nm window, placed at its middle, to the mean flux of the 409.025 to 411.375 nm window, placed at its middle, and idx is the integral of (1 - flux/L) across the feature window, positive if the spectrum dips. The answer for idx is 0.18 nm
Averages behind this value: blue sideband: 31.8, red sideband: 26.9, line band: 27.2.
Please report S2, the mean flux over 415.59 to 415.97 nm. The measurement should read 33.7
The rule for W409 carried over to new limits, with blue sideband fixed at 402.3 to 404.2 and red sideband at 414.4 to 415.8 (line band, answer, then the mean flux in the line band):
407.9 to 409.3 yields 0.174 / 27.1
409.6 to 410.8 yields 0.167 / 26.7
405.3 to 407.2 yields 0.212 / 27.6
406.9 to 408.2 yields 0.124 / 28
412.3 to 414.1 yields -0.021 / 31.3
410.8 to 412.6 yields 0.102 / 29.2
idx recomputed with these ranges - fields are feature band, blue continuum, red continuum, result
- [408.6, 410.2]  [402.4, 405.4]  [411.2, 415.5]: 0.18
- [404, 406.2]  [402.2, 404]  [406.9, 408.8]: -0.17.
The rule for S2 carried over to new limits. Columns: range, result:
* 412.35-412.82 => 35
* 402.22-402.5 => 29.1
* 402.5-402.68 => 31.9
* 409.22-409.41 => 30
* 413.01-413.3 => 25.9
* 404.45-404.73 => 30.9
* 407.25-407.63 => 29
